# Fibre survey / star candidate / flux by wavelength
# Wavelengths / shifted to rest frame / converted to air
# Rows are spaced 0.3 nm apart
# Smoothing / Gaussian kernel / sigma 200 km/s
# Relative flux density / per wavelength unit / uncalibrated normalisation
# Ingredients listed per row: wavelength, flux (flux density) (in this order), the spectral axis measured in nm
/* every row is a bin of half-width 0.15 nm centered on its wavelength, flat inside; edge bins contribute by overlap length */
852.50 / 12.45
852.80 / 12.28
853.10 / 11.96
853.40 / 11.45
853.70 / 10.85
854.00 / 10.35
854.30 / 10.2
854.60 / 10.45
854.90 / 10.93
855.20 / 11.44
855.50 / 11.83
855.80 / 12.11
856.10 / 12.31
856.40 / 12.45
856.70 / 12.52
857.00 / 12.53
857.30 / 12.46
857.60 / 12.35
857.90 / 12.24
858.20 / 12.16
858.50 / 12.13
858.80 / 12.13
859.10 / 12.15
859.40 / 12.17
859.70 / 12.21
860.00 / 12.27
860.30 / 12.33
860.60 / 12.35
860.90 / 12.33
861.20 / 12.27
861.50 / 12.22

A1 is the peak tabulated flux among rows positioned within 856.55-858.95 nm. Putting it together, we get 12.53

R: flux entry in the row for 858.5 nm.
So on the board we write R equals 12.13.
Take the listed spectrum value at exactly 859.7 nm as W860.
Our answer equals 12.21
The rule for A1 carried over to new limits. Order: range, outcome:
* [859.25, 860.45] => 12.33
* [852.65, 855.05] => 12.28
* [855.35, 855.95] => 12.11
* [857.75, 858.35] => 12.24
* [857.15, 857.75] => 12.46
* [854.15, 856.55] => 12.45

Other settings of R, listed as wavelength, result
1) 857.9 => 12.24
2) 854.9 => 10.93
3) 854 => 10.35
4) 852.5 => 12.45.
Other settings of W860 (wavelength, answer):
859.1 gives 12.15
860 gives 12.27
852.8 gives 12.28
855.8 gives 12.11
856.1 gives 12.31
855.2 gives 11.44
